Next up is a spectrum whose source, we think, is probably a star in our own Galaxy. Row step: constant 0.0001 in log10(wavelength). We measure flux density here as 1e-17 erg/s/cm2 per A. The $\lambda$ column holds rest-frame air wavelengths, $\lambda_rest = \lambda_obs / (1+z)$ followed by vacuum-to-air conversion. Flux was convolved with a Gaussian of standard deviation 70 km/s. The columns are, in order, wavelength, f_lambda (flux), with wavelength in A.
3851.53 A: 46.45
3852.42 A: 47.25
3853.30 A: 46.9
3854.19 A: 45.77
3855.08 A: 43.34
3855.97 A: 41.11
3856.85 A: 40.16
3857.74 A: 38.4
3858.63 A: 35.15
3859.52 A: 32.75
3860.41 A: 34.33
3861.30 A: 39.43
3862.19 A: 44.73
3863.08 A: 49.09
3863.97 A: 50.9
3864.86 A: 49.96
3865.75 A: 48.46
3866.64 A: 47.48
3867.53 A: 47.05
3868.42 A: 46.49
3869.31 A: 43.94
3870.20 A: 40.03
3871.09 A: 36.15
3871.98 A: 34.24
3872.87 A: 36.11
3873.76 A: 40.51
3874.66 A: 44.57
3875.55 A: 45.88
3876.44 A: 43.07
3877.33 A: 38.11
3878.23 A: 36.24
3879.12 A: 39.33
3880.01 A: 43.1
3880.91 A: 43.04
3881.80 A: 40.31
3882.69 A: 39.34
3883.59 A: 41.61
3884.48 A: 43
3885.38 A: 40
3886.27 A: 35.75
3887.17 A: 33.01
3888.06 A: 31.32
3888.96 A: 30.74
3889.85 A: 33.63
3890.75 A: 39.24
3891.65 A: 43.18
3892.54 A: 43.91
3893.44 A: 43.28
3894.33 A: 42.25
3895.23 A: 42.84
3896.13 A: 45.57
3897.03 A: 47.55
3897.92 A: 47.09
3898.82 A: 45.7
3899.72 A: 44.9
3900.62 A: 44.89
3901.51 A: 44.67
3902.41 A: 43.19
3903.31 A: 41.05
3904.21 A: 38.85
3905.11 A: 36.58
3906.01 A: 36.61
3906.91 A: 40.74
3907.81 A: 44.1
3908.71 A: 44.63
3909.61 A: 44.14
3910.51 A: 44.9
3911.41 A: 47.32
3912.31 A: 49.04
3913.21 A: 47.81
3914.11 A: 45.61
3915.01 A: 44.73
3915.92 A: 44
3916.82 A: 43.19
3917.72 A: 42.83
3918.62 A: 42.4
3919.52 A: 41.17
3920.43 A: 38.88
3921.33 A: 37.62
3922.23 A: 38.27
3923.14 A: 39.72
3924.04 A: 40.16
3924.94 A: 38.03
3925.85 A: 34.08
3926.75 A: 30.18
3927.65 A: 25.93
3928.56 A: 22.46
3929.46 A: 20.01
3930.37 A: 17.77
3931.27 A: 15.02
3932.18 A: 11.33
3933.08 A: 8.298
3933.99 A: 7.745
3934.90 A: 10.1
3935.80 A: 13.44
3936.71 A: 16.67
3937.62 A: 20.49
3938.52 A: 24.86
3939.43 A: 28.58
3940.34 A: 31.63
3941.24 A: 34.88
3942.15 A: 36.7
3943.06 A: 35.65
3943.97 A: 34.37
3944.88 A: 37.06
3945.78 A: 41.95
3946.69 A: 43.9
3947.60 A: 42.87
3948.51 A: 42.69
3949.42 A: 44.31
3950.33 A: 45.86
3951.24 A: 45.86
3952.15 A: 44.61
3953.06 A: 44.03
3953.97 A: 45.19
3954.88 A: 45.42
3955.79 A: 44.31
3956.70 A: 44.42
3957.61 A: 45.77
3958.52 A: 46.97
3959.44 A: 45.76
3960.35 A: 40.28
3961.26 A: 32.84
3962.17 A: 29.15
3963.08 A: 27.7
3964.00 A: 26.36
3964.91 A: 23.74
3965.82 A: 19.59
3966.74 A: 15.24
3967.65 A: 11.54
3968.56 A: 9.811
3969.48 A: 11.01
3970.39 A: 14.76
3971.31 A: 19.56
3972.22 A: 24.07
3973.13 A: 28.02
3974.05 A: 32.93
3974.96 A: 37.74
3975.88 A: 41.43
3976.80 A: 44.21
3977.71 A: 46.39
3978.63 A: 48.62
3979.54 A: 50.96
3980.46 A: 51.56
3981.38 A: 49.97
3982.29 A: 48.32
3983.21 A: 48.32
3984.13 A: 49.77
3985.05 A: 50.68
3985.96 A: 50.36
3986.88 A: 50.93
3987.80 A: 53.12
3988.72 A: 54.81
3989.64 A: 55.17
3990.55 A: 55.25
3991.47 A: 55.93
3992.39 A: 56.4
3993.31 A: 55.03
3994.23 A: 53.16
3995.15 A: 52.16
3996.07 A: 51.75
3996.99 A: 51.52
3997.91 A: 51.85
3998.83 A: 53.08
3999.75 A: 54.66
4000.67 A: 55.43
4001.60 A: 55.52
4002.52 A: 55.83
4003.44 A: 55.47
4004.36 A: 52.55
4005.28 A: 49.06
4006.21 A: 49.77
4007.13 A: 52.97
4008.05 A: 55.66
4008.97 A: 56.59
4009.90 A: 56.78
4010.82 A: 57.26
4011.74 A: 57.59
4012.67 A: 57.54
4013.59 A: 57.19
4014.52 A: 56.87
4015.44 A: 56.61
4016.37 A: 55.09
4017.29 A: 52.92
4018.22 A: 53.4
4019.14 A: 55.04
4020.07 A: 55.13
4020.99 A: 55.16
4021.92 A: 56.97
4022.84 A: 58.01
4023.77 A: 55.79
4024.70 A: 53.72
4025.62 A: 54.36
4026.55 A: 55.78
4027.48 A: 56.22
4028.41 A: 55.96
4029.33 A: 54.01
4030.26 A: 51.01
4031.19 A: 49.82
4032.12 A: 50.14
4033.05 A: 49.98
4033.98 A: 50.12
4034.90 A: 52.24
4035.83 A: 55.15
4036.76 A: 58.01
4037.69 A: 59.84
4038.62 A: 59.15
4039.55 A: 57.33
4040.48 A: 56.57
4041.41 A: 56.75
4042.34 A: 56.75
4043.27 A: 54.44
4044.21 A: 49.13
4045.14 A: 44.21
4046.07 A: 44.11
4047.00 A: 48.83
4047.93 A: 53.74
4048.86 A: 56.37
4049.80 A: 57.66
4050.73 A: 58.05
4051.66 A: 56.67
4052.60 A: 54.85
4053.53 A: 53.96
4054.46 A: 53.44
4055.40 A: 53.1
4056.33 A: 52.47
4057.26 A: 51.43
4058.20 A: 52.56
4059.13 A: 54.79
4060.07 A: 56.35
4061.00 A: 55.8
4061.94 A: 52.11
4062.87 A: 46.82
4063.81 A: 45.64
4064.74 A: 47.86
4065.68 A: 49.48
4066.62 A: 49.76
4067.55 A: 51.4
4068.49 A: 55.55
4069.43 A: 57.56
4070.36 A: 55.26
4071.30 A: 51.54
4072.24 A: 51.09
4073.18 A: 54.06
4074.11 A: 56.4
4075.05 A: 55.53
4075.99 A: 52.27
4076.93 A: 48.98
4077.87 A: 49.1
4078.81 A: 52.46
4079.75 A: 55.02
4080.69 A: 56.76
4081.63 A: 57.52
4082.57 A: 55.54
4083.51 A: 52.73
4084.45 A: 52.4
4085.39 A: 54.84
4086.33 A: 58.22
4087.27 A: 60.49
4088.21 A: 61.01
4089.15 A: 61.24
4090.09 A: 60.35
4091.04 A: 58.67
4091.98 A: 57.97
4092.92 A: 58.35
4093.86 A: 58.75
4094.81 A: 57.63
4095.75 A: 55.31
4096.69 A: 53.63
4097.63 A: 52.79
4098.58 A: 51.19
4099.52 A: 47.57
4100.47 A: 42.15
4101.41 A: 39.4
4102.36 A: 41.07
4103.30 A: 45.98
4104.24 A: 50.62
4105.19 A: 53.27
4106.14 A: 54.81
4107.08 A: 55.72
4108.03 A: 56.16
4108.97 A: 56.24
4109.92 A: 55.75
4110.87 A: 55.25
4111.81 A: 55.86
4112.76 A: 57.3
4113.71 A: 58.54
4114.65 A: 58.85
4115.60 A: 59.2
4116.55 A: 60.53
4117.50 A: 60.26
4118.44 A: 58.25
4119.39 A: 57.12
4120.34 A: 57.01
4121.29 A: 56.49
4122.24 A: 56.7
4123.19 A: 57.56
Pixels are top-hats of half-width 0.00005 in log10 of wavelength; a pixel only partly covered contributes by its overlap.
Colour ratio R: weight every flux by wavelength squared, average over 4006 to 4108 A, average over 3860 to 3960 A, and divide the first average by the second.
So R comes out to 1.50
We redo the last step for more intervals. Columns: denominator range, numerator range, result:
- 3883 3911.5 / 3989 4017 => 1.39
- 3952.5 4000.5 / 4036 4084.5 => 1.34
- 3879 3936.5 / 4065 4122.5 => 1.62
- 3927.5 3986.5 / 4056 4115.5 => 1.72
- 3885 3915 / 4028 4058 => 1.37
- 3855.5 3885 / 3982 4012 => 1.37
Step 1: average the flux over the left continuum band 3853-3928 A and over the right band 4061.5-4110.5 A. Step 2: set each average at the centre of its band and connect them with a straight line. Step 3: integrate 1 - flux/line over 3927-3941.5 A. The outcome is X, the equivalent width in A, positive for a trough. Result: 8.2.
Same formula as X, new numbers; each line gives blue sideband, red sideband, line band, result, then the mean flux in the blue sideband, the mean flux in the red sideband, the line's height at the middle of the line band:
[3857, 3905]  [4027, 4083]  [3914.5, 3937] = 7.7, 41.4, 53.3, 44.4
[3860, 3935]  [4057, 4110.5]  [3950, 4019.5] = 0.9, 39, 53.4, 45.7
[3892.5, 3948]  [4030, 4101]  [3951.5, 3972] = 4.7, 35.9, 53.8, 41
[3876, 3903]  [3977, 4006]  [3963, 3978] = 7.4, 41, 52.3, 50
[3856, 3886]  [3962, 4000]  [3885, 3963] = 7.6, 41.6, 40.9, 41.3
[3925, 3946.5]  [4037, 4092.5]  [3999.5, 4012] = -4.3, 24.8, 54.2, 40.7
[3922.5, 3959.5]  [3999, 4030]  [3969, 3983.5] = 2.2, 32.8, 55.1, 43.5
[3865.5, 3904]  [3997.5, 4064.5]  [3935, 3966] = 7.4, 41.4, 54.1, 47.1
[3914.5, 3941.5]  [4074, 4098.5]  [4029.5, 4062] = -3.2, 28.8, 55.8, 48.9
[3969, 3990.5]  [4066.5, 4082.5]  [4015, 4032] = -2.6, 42.1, 53.7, 47.4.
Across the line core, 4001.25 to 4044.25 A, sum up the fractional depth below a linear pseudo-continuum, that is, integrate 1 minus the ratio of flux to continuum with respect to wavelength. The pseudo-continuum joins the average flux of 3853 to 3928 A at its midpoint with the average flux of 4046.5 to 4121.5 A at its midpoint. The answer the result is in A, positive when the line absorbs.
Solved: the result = -4.1 A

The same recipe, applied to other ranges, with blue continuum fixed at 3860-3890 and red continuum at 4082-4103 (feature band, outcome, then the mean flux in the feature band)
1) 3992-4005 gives -1.4 A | 53.8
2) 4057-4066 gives 0.2 A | 51.3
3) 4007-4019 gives -1.6 A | 56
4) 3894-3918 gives -0.6 A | 43.9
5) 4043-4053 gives -0.2 A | 52.5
